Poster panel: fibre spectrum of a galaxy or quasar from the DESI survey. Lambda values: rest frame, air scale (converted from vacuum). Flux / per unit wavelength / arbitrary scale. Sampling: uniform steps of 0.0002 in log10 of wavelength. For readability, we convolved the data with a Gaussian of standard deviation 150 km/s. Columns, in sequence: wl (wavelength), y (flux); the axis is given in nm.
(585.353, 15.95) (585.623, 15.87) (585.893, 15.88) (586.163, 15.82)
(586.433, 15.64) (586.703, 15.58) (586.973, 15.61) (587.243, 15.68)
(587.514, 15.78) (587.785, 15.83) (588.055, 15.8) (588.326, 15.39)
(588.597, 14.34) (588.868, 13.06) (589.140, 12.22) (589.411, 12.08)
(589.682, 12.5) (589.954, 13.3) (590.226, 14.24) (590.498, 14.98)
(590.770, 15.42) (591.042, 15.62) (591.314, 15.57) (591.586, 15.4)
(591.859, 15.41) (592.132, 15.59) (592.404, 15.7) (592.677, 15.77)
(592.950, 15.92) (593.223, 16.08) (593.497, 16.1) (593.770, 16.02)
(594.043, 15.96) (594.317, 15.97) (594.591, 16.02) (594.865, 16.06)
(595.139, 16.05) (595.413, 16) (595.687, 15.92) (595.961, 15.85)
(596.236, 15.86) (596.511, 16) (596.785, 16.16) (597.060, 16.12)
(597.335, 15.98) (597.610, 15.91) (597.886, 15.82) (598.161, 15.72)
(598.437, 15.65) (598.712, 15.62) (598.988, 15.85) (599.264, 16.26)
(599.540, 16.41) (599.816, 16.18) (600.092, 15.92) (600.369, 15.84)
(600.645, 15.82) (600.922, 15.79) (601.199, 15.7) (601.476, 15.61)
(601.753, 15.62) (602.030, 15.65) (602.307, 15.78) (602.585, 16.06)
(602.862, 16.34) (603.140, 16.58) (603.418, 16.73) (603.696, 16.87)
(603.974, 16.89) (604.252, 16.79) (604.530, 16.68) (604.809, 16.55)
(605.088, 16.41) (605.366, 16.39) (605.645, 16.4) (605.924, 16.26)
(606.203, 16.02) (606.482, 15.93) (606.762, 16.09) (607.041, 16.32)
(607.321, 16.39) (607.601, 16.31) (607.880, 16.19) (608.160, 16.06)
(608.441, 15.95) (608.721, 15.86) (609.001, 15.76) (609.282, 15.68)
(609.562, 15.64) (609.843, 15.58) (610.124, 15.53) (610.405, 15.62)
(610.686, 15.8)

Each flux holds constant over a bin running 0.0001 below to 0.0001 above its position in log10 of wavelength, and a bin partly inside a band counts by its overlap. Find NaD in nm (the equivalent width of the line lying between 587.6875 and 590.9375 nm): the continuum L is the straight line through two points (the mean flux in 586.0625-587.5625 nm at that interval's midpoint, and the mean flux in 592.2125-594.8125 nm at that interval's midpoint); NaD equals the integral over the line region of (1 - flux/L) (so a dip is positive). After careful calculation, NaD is 0.35 nm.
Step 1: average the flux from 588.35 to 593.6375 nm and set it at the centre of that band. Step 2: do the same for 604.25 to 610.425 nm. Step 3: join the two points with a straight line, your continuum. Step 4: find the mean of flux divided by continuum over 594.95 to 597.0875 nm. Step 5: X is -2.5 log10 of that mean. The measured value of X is -0.06 mag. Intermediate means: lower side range 14.7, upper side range 16.1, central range 16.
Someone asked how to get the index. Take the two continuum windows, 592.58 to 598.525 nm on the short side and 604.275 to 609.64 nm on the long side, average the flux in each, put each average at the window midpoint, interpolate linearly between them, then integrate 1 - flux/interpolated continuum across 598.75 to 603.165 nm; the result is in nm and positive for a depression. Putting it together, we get 0.032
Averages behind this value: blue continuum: 16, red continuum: 16.2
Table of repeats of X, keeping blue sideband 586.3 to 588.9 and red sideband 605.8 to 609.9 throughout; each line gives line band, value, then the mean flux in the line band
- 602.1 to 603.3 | -0.02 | 16.2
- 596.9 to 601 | -0.01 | 15.9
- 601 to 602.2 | 0.01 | 15.7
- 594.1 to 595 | -0.03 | 16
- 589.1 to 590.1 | 0.22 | 12.6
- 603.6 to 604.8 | -0.06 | 16.8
